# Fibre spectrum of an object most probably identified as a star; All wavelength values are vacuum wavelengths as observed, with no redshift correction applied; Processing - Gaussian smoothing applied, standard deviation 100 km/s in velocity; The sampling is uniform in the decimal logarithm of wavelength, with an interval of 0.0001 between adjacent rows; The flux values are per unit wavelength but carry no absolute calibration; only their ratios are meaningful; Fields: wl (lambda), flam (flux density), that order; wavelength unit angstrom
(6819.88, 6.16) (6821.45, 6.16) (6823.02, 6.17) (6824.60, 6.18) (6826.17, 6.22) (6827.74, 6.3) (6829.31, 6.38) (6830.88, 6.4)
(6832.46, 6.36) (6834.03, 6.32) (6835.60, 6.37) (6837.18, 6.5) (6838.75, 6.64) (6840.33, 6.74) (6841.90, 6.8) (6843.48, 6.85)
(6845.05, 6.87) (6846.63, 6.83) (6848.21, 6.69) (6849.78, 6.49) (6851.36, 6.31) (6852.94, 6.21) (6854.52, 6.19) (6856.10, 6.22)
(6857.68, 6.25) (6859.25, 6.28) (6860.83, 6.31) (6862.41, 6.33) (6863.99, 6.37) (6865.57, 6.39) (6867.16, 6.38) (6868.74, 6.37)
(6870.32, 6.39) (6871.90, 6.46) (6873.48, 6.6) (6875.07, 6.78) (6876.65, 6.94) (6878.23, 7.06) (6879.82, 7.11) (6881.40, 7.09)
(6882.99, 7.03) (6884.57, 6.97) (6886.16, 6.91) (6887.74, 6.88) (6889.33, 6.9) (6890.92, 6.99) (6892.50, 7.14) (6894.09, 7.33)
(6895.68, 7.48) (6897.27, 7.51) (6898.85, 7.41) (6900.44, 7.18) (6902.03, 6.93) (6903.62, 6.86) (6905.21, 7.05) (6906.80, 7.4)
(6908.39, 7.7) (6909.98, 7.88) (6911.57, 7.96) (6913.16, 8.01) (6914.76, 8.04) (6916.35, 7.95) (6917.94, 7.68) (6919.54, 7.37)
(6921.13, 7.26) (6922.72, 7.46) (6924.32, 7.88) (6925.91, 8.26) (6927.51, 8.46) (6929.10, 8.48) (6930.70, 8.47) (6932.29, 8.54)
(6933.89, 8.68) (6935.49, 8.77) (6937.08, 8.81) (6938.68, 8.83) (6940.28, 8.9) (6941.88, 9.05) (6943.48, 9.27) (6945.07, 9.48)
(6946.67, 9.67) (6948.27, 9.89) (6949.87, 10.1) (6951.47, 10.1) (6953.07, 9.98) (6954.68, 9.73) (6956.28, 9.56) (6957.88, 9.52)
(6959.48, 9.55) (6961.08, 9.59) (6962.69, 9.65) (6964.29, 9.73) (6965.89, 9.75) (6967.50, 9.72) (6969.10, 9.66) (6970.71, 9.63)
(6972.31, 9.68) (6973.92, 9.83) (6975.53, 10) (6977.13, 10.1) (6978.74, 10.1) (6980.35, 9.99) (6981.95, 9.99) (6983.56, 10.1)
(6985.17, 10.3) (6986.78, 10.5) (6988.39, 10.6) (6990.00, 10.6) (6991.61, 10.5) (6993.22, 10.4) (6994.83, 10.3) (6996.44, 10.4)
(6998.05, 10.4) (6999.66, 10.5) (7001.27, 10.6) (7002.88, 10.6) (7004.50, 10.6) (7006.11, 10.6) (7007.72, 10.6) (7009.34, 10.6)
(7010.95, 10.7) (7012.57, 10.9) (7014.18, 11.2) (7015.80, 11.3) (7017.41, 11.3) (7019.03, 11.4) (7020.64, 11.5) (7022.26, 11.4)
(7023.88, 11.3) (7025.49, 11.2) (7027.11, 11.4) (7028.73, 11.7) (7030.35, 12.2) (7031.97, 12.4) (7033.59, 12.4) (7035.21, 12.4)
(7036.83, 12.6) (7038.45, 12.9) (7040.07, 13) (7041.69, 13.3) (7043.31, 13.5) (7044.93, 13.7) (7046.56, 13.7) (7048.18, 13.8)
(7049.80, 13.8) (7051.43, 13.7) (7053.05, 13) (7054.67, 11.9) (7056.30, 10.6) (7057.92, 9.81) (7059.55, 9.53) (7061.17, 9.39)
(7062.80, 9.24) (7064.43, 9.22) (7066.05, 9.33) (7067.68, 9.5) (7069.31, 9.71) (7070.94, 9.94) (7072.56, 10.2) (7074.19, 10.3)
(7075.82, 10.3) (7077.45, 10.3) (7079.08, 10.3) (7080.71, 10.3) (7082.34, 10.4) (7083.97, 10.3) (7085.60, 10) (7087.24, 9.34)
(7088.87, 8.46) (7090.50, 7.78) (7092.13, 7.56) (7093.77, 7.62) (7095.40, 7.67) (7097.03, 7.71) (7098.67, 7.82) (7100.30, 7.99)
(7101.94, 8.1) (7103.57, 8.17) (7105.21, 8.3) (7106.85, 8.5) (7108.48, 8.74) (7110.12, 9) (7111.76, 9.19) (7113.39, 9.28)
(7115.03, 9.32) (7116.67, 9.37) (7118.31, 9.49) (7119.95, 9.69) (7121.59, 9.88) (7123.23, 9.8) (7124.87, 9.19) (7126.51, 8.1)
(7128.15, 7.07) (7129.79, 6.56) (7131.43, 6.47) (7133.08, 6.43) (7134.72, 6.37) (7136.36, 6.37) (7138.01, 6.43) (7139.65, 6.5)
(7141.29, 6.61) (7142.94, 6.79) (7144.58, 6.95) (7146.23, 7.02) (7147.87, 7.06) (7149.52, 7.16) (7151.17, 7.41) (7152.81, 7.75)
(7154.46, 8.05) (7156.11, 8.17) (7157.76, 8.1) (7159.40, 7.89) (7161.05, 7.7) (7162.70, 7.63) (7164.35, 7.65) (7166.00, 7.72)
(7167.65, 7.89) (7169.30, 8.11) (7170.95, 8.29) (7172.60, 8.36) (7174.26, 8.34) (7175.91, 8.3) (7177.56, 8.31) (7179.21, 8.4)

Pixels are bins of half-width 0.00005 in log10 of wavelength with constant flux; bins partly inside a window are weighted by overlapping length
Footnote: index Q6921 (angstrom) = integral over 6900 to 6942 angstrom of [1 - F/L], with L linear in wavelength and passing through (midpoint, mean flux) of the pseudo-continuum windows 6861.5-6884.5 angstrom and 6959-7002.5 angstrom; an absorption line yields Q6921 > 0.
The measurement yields 1.1 angstrom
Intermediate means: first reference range 6.67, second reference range 10.1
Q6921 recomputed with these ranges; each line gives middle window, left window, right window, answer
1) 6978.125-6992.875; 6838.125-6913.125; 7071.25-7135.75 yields -4.8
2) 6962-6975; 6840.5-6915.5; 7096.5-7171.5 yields -4.4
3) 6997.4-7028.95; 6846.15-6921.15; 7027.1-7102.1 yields -4.5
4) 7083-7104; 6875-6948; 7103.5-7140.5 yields -0.6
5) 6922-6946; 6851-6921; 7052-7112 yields -3.4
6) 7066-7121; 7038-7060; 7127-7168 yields 5.5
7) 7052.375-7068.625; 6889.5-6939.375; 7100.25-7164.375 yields -4.7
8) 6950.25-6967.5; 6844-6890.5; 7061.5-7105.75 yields -4.6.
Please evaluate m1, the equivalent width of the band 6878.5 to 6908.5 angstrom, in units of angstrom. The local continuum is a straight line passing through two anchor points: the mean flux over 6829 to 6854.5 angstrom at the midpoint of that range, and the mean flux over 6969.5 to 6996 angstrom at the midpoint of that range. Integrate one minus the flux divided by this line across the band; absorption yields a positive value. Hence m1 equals 2.77 angstrom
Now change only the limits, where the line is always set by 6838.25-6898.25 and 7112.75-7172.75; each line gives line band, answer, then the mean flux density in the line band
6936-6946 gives -2.9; 9.06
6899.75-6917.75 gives -1.8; 7.55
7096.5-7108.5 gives -0.8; 8.14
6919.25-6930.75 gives -1.7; 7.95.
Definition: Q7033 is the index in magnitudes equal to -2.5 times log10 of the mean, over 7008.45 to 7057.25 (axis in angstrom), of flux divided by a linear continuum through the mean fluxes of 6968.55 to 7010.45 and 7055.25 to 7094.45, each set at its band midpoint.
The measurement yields -0.22 mag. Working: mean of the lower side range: 10.3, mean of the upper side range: 9.58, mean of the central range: 12.2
